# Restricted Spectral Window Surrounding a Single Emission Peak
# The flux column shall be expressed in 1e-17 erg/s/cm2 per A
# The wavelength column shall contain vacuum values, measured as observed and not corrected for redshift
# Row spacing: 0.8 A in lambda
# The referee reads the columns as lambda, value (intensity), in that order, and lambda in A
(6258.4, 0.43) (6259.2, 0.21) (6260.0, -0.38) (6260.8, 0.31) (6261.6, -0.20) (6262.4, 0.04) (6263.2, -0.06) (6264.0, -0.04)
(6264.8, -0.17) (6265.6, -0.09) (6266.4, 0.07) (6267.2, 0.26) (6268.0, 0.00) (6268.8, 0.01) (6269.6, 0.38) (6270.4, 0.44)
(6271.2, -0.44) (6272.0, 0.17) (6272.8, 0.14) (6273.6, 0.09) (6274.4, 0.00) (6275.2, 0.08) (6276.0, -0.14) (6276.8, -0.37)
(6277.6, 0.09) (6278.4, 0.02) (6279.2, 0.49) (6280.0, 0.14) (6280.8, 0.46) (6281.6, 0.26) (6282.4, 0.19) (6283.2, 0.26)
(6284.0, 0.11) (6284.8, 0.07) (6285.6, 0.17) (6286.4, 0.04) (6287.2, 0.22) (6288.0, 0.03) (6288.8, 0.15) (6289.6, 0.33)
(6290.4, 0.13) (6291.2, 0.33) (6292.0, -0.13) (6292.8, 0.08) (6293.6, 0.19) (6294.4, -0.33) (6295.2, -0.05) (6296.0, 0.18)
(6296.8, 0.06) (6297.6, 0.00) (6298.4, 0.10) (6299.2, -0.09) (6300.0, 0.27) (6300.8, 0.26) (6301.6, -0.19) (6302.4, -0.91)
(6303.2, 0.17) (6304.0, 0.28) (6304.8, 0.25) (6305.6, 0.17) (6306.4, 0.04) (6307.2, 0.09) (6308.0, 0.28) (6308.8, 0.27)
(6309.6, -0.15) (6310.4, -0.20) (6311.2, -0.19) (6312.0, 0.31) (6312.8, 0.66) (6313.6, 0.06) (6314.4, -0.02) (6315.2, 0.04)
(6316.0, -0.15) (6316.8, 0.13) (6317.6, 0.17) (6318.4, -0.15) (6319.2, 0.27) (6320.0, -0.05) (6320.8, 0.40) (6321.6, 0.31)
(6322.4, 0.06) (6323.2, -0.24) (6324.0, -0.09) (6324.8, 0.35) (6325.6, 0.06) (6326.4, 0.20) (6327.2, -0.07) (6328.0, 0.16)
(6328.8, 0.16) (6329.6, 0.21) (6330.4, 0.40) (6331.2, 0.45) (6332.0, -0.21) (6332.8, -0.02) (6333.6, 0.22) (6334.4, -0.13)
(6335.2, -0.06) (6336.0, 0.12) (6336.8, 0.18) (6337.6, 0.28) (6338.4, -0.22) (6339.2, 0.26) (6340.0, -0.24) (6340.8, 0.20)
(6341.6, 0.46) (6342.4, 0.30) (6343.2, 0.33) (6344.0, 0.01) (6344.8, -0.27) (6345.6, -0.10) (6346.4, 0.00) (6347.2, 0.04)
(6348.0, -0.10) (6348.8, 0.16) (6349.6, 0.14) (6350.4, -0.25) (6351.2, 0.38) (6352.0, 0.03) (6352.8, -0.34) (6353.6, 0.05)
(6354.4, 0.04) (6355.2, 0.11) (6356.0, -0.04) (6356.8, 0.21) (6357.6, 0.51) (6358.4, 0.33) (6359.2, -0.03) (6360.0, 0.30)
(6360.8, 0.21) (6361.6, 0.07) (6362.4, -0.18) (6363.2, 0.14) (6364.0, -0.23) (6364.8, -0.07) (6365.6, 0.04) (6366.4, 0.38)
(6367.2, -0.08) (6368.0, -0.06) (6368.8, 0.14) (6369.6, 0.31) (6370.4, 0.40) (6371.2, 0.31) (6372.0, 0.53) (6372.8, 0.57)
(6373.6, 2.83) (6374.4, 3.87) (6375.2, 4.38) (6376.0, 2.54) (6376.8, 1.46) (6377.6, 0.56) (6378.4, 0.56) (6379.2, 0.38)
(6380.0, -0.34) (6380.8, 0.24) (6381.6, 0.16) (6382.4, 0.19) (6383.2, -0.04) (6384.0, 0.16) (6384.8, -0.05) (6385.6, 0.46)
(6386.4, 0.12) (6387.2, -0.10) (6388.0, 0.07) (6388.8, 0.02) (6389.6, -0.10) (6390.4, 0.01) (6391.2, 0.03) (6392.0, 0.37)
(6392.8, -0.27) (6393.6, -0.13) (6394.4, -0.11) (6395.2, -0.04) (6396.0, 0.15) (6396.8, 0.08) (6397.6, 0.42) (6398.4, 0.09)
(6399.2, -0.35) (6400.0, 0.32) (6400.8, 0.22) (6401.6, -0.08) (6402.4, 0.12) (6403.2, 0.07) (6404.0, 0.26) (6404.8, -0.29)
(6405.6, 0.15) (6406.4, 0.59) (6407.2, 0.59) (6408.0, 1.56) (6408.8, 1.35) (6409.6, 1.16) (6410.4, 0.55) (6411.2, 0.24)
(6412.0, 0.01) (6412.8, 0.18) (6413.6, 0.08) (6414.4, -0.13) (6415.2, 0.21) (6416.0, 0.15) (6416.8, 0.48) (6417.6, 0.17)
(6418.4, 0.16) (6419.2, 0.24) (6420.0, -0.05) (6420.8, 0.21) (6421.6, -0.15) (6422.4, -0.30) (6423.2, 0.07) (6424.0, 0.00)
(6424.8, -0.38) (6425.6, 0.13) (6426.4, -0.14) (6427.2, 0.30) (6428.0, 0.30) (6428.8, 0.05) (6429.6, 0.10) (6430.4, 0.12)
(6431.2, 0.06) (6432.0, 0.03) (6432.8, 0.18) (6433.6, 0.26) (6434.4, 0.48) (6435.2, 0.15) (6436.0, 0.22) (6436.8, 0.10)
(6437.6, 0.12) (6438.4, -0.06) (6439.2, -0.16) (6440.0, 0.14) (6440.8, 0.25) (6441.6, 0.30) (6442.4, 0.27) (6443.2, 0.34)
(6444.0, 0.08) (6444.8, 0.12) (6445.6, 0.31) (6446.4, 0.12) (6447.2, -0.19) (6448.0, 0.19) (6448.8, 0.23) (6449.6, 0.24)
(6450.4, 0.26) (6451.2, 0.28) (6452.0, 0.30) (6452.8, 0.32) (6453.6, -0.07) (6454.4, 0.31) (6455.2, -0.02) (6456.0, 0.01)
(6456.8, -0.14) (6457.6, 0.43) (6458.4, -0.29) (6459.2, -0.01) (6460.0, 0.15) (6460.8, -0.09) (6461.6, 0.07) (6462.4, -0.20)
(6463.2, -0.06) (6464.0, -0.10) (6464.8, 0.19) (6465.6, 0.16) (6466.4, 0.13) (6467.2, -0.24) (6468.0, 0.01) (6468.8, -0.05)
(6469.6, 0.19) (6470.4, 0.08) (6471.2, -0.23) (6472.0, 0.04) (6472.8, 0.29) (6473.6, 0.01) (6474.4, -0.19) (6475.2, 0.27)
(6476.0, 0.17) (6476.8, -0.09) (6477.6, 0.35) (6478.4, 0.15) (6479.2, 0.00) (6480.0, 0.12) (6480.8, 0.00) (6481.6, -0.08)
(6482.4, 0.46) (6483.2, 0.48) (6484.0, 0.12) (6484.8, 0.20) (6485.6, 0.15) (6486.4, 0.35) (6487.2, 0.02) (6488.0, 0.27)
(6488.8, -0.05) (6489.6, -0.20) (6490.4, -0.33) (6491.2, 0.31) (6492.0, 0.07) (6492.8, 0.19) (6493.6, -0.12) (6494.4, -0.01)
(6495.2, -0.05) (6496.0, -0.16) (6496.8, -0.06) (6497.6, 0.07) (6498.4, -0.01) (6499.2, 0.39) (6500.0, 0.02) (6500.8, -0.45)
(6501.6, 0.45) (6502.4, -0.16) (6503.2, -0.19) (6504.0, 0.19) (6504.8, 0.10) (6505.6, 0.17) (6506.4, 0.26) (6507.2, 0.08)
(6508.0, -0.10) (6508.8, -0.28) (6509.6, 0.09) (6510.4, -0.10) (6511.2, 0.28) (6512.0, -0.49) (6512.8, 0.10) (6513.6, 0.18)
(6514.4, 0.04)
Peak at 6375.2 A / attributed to Hgamma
